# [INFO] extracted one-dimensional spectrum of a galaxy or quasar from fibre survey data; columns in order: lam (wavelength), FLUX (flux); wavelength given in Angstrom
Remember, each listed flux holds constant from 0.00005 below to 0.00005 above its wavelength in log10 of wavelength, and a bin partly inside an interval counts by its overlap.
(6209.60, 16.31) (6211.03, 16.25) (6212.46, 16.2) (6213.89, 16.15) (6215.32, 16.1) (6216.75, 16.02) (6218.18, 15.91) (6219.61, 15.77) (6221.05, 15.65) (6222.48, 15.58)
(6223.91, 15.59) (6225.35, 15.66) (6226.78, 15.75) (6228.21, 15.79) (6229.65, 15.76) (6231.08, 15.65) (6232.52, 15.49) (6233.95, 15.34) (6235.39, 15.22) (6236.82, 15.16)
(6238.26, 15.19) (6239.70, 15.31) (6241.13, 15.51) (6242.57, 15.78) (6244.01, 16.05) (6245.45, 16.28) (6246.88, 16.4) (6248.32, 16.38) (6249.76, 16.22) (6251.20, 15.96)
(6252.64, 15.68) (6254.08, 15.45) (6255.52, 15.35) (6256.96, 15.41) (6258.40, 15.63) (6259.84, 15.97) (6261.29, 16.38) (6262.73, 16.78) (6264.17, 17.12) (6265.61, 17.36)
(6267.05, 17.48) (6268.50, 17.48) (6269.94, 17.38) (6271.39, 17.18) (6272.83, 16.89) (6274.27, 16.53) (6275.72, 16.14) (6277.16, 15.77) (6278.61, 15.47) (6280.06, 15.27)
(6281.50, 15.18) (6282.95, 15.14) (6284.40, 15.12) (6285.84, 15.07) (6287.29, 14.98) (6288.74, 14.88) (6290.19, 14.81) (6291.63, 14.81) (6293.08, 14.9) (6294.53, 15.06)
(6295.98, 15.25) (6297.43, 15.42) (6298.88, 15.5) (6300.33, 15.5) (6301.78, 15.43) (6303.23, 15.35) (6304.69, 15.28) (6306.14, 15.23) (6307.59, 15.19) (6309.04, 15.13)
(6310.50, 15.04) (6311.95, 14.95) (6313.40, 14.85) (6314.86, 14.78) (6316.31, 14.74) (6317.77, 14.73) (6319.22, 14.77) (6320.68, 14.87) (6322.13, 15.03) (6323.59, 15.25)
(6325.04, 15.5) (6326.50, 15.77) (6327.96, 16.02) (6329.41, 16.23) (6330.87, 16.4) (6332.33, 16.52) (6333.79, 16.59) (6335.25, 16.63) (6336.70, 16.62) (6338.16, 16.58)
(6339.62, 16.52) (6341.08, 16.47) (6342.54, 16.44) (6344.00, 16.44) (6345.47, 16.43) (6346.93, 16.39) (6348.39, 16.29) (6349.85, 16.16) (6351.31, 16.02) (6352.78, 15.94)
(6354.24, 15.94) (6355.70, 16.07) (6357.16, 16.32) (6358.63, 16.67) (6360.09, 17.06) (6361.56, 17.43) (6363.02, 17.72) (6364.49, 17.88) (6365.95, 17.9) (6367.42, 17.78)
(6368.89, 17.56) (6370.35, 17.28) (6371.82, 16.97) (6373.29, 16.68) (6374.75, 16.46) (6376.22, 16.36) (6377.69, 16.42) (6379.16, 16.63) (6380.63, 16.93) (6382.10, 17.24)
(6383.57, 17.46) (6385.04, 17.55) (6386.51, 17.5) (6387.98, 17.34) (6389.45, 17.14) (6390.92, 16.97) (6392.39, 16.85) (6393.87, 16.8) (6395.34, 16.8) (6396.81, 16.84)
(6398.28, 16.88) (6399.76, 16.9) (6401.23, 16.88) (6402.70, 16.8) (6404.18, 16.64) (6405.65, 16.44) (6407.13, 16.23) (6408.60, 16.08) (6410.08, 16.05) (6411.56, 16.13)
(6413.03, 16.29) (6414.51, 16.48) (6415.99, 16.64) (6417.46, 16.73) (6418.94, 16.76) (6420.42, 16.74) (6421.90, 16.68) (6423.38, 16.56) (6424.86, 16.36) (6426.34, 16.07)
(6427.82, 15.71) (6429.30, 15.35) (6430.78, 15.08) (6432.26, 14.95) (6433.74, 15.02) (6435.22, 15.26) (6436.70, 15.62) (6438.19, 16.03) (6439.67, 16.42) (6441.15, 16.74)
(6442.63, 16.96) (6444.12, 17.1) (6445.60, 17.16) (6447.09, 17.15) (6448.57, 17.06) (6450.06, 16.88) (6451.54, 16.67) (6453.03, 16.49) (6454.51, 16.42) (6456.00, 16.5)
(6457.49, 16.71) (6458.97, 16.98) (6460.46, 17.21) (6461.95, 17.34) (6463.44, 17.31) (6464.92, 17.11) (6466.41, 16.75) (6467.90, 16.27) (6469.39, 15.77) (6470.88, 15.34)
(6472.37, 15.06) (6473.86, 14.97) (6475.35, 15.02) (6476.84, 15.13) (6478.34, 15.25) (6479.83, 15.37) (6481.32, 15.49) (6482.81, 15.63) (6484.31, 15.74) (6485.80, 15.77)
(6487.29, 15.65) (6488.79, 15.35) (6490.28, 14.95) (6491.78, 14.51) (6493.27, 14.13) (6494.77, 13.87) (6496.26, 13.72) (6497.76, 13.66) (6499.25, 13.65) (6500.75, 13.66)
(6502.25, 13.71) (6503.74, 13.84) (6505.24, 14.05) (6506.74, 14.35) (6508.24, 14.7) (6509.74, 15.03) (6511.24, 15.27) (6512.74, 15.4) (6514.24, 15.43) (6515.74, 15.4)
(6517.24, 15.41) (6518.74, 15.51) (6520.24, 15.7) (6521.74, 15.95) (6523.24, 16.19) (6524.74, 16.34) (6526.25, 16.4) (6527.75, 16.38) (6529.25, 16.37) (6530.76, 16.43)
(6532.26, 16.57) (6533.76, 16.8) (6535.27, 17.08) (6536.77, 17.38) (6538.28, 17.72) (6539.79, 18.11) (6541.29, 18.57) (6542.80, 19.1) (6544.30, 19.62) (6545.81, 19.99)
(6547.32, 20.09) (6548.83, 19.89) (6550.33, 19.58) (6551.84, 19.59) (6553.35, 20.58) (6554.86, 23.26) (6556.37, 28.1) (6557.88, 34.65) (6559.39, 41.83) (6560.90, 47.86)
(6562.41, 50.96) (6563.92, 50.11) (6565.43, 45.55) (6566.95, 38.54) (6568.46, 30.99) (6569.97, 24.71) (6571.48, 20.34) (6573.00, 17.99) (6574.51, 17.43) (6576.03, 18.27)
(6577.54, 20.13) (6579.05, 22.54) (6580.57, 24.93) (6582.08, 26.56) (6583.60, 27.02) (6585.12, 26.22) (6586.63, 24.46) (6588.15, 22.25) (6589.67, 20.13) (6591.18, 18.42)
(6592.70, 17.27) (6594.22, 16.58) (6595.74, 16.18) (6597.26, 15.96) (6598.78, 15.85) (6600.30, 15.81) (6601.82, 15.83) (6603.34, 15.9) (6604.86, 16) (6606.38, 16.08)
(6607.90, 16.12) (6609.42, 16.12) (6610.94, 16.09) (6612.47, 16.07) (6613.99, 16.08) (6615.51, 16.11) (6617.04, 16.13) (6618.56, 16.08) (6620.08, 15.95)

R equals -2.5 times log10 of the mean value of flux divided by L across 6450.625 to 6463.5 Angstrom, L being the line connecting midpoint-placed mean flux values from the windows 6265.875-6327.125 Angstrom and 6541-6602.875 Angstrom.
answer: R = 0.23 mag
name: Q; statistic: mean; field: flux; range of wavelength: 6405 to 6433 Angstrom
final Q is 16.2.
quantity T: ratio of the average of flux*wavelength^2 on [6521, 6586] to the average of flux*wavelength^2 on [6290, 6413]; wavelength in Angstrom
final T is 1.58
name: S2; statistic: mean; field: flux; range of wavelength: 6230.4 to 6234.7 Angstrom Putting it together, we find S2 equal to 15.5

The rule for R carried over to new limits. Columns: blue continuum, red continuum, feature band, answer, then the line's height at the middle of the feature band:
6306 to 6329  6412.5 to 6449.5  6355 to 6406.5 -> -0.082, 15.8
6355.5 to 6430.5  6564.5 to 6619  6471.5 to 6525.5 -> 0.247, 18.8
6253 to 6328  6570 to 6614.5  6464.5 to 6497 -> 0.162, 17.8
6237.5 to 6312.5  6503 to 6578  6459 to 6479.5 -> 0.245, 20.1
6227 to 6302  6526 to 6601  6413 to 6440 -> 0.236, 19.9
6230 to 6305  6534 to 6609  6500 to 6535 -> 0.384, 22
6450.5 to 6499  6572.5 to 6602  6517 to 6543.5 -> 0.067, 17.9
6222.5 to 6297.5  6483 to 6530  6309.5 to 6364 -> -0.030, 15.6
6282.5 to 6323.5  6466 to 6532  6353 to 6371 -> -0.135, 15.1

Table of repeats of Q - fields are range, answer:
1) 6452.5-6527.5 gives 15.4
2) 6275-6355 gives 15.6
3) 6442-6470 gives 16.8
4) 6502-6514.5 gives 14.6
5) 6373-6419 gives 16.7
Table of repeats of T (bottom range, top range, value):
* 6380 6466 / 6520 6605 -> 1.42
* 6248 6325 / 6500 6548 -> 1.13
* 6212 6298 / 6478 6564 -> 1.29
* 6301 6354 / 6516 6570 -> 1.62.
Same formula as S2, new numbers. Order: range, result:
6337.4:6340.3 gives 16.5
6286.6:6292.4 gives 14.9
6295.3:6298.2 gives 15.3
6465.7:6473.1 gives 15.8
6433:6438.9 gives 15.5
